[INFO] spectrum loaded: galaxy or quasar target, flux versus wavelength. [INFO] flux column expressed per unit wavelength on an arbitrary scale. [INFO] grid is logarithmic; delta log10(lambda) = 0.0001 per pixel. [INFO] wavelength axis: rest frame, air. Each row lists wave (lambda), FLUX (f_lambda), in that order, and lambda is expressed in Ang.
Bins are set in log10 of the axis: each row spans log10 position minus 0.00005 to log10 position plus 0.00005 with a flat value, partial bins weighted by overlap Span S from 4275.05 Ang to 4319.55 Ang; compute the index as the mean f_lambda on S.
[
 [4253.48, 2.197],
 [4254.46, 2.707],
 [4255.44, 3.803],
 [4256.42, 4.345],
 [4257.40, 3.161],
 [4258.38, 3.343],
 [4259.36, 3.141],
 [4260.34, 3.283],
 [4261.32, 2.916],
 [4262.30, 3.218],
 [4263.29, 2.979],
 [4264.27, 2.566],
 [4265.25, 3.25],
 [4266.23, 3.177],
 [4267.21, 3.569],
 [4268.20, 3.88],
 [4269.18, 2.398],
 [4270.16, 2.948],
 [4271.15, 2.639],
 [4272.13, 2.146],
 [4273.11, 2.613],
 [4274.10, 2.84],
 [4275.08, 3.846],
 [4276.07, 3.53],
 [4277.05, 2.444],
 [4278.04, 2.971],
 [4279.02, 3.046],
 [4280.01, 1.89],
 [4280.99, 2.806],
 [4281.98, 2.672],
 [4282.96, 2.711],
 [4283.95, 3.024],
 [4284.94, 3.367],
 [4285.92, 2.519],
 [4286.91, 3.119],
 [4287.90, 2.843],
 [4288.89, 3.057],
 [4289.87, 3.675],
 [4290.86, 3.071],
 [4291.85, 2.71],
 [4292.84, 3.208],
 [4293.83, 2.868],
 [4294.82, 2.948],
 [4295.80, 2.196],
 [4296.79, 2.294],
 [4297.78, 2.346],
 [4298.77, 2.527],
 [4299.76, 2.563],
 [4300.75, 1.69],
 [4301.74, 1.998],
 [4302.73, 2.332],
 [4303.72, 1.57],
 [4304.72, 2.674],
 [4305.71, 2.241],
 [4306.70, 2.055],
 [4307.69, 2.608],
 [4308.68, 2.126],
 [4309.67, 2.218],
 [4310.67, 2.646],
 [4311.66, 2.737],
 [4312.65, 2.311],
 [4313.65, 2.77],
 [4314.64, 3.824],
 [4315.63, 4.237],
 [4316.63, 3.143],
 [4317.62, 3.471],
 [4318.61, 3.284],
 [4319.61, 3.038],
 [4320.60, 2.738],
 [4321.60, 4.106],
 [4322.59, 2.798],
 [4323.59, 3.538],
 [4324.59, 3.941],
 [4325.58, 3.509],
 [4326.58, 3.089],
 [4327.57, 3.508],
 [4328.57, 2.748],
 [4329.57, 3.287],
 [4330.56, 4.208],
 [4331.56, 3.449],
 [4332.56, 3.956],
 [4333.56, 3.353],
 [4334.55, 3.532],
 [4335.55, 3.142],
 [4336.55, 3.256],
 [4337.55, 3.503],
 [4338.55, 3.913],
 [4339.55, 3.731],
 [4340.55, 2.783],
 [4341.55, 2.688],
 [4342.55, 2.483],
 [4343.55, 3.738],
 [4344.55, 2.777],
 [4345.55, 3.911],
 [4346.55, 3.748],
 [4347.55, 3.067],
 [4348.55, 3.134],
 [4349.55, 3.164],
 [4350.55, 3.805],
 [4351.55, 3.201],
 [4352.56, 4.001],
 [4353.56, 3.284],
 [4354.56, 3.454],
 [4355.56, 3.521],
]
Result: 2.75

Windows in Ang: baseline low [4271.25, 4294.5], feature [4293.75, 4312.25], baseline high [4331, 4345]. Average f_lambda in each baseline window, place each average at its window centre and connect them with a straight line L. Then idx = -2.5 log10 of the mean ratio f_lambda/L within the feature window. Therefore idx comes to 0.29 mag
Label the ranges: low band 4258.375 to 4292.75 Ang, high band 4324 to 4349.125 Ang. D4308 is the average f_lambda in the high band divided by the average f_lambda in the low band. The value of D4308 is 1.1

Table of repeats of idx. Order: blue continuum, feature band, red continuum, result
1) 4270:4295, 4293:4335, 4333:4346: 0.08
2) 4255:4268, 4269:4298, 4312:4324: 0.16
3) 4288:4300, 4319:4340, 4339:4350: -0.12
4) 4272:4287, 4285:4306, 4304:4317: 0.07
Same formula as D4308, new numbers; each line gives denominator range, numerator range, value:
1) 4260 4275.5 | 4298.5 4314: 0.77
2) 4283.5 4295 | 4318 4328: 1.11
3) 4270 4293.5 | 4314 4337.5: 1.18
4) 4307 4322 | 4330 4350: 1.13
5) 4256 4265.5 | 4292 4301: 0.79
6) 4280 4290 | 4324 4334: 1.21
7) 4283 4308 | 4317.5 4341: 1.30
